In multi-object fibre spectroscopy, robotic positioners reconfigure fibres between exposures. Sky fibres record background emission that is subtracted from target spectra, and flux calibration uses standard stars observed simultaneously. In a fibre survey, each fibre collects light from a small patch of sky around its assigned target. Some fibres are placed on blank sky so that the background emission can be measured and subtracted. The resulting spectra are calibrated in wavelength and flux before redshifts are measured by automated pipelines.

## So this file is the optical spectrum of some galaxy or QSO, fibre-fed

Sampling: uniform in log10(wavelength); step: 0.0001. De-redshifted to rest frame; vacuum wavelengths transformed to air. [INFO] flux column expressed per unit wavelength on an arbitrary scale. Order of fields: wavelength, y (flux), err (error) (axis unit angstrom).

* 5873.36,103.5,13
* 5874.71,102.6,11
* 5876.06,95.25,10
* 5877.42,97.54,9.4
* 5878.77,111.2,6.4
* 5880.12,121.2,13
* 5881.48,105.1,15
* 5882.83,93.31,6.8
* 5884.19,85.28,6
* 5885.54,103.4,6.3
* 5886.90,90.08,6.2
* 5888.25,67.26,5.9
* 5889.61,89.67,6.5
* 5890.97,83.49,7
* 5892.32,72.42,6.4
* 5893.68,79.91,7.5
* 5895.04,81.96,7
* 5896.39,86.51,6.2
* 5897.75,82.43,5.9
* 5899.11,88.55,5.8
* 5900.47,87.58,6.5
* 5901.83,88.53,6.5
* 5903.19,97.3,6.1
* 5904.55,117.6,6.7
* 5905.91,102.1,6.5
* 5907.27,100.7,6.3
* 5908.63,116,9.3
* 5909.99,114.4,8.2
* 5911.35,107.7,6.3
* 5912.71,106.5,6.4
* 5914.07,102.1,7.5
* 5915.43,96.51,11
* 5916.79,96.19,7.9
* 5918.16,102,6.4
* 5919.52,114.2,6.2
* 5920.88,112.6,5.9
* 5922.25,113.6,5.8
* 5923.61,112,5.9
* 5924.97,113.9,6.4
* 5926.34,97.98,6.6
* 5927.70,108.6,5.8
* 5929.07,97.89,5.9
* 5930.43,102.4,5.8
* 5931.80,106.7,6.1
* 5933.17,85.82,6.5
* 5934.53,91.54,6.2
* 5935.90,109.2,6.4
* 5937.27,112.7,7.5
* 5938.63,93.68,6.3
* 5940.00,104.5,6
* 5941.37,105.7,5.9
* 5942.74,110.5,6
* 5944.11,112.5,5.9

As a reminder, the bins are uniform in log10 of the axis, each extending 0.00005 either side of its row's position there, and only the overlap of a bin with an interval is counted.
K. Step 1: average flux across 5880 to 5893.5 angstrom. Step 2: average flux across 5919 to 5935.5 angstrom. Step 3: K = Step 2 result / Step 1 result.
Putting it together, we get 1.2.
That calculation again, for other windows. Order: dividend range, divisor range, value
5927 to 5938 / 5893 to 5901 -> 1.21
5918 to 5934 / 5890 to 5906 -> 1.19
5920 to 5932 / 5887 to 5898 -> 1.33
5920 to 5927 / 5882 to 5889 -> 1.25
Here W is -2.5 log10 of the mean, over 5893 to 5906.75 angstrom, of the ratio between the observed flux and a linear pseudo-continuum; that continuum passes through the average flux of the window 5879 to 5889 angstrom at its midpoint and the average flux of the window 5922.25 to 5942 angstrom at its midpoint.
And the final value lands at 0.08 mag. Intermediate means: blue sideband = 95.8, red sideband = 103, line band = 91.3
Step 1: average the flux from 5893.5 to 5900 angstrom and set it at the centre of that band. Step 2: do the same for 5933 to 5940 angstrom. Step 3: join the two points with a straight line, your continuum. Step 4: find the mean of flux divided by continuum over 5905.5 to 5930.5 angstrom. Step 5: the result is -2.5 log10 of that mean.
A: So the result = -0.15 mag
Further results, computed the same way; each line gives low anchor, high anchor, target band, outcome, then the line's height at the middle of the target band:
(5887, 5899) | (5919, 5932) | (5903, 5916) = -0.13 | 94.8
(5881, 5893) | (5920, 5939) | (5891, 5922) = -0.03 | 95.3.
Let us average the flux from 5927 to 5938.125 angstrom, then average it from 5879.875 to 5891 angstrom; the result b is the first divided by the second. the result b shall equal 1.1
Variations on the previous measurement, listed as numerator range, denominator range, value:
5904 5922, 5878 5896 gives 1.17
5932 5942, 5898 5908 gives 1.04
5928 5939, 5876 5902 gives 1.11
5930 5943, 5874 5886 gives 1.00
